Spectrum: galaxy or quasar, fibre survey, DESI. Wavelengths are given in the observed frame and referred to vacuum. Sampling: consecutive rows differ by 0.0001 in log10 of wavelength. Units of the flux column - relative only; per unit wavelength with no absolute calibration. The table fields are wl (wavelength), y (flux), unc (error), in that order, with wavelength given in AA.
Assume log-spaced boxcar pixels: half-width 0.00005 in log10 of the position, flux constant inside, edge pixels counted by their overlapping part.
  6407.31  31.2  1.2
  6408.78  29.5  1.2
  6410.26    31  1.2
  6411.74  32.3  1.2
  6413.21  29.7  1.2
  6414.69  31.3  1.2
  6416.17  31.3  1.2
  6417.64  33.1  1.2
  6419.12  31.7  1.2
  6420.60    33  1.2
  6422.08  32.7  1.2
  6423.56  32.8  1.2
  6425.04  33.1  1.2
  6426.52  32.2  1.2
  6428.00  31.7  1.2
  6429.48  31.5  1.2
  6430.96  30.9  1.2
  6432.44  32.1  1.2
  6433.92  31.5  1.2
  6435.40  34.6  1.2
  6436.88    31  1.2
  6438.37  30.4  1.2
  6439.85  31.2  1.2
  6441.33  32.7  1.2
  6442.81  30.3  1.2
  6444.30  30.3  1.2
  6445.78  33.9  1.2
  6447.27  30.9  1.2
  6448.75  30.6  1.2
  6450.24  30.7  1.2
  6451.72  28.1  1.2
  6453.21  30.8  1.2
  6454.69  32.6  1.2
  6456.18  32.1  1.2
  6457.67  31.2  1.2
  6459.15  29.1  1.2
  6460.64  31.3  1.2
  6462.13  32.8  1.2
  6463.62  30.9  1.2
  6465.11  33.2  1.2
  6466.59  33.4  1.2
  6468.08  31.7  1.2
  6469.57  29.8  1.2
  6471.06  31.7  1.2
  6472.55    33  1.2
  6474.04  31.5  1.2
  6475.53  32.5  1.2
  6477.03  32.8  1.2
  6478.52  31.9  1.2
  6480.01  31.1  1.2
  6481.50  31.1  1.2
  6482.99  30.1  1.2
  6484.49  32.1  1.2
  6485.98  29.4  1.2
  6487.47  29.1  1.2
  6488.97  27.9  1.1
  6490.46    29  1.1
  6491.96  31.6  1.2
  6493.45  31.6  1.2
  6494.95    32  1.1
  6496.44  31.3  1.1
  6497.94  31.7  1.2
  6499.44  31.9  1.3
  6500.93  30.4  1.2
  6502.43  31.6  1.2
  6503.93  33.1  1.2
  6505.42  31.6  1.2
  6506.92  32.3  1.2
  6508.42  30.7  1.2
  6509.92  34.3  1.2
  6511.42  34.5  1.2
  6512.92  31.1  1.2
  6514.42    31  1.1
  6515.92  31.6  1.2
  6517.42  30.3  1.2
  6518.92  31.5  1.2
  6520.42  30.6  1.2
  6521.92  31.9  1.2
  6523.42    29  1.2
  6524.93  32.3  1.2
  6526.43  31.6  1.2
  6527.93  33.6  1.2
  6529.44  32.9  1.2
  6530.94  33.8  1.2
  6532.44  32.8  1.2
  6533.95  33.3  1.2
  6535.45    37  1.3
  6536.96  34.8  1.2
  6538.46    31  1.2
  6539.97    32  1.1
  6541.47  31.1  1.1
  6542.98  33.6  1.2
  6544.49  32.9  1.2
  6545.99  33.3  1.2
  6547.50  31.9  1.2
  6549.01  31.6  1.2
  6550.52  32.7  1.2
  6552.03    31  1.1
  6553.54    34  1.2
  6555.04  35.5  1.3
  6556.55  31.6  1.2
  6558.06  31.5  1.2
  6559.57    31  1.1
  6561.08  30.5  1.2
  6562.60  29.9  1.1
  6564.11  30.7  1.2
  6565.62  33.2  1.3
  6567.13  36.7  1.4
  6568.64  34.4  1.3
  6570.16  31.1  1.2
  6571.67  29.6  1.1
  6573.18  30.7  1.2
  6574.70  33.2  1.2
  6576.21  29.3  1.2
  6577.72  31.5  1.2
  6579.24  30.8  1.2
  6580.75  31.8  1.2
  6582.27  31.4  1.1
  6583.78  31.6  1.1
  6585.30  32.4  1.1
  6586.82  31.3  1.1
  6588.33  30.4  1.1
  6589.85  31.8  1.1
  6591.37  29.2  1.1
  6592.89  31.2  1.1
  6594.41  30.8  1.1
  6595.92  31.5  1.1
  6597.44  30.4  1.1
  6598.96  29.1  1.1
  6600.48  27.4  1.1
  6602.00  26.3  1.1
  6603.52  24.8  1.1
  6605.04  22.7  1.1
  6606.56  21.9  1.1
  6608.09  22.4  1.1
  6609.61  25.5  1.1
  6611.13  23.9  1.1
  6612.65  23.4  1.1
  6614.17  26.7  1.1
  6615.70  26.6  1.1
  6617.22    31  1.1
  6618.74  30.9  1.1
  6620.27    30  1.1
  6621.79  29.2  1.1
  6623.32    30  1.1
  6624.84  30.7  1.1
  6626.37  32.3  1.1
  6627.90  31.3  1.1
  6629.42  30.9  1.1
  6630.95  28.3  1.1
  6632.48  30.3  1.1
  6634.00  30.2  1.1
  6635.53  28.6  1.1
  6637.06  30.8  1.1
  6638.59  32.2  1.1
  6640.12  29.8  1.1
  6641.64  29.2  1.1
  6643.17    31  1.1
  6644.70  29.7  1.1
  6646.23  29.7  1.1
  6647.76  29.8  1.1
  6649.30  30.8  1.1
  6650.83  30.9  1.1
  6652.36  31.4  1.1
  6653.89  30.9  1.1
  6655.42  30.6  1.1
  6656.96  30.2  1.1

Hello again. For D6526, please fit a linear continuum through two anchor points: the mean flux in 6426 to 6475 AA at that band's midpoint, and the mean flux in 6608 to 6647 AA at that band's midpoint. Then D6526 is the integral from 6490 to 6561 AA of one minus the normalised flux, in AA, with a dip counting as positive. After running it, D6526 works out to -3.84 AA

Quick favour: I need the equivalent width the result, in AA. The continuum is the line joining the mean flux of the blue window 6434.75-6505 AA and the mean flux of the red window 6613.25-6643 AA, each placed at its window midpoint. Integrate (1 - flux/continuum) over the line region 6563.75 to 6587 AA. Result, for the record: -1.1 AA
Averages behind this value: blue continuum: 31.3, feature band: 31.9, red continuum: 29.9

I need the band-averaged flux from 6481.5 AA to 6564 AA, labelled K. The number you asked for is 31.8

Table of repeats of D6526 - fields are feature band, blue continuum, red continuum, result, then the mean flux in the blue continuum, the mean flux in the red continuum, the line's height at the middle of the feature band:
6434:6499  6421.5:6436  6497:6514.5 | 1.8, 32.3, 32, 32.2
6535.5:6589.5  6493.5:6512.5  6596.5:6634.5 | -4.0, 32.1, 27.9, 29.8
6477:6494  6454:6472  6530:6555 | 0.8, 31.7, 33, 32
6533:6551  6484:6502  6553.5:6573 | -0.7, 30.7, 32.2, 31.7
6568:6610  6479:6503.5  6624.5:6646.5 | 1.4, 30.8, 30.3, 30.5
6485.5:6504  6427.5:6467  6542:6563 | 0.6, 31.5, 32.2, 31.8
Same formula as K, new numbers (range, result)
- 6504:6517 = 32.1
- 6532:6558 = 32.9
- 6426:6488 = 31.4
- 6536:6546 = 32.7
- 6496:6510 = 31.8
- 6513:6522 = 31.1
